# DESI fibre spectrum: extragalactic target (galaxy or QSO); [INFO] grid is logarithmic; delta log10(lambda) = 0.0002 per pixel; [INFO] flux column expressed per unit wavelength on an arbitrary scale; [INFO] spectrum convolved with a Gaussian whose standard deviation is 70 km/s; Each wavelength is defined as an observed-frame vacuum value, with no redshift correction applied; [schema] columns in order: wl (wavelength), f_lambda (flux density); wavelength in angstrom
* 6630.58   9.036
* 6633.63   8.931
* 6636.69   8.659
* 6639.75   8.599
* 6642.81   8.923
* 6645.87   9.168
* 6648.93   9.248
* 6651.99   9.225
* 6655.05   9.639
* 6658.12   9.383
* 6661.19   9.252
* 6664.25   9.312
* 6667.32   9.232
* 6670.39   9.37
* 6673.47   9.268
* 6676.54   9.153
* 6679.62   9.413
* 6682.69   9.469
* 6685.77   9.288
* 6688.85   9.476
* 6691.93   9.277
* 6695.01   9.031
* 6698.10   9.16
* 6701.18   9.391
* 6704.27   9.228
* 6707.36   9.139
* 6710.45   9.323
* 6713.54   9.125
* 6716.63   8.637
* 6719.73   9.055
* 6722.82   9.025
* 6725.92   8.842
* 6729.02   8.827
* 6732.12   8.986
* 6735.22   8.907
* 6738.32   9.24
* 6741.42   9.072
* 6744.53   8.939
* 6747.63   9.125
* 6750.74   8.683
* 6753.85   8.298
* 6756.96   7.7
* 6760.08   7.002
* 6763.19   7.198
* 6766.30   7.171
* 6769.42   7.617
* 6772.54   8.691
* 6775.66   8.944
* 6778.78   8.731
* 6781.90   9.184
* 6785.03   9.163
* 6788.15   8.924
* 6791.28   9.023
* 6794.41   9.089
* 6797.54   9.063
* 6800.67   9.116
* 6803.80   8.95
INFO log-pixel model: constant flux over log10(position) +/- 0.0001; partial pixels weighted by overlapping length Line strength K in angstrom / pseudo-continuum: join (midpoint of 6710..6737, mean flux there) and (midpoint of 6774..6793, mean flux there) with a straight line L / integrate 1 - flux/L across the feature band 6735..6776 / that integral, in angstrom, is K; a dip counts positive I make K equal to 3.1 angstrom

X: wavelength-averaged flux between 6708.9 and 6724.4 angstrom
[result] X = 9.03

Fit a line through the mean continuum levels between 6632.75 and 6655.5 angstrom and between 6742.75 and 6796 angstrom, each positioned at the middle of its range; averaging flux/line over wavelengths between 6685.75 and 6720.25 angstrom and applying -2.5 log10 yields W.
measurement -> -0.05 mag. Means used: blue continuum 9.02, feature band 9.17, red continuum 8.44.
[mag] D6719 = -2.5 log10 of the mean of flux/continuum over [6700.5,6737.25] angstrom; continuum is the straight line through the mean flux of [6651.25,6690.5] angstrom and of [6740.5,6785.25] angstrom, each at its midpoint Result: -0.026 mag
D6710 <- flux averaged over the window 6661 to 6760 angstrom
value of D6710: 9.04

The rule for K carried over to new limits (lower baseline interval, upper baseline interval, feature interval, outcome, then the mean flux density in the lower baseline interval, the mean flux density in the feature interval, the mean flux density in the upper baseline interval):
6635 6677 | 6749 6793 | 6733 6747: -0.81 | 9.17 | 9.05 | 8.31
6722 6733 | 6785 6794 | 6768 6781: 0.66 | 8.9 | 8.54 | 9.02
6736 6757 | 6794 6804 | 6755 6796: 2.80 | 8.81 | 8.34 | 9.07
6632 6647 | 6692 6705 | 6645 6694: -1.59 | 8.85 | 9.32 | 9.21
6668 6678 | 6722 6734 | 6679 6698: -0.31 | 9.26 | 9.31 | 8.91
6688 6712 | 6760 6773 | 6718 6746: -1.95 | 9.25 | 8.98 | 7.5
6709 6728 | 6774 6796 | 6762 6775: 1.78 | 8.99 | 7.77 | 9.01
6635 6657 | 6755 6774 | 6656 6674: -0.99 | 9.07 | 9.31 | 7.57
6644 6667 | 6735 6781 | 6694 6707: -0.46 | 9.31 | 9.2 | 8.35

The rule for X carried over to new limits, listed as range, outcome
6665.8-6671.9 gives 9.3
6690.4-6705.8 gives 9.22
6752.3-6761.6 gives 7.66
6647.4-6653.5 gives 9.24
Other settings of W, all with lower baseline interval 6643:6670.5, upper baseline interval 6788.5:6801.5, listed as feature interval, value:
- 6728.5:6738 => 0.02 mag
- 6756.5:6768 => 0.25 mag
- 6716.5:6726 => 0.03 mag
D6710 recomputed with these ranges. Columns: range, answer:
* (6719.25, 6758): 8.83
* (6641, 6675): 9.27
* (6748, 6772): 7.78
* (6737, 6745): 9.1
